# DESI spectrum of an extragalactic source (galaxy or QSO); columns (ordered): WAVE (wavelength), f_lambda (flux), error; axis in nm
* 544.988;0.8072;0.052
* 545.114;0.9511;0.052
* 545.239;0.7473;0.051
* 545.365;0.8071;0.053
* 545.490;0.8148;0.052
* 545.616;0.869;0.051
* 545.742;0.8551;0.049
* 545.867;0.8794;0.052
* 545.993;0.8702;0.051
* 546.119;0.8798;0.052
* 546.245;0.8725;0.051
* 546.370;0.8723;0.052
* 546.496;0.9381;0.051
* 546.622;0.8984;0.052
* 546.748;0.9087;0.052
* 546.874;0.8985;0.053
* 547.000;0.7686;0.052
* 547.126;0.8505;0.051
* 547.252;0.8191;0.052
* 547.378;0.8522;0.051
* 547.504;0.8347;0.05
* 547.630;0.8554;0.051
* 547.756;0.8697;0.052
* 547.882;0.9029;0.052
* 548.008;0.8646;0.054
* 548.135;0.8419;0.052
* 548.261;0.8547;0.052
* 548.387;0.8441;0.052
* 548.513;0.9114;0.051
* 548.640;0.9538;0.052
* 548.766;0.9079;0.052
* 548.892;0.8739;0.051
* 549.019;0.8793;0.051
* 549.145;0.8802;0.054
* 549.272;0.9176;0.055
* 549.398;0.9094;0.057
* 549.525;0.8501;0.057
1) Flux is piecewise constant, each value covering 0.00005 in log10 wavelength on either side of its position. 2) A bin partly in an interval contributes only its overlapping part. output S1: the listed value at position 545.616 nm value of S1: 0.869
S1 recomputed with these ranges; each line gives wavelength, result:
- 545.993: 0.8702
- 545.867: 0.8794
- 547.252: 0.8191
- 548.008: 0.8646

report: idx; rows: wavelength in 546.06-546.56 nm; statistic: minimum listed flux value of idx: 0.8723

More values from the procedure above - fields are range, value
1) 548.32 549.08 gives 0.8441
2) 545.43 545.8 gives 0.8148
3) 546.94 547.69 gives 0.7686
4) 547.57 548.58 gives 0.8419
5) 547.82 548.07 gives 0.8646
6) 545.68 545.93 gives 0.8551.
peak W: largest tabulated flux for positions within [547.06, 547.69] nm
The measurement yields 0.8554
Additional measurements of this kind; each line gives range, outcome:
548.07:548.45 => 0.8547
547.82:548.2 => 0.9029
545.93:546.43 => 0.8798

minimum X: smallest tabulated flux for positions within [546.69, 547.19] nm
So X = 0.7686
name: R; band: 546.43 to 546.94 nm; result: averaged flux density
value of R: 0.909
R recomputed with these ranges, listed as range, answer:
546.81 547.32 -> 0.834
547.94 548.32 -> 0.853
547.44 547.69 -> 0.845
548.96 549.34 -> 0.894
